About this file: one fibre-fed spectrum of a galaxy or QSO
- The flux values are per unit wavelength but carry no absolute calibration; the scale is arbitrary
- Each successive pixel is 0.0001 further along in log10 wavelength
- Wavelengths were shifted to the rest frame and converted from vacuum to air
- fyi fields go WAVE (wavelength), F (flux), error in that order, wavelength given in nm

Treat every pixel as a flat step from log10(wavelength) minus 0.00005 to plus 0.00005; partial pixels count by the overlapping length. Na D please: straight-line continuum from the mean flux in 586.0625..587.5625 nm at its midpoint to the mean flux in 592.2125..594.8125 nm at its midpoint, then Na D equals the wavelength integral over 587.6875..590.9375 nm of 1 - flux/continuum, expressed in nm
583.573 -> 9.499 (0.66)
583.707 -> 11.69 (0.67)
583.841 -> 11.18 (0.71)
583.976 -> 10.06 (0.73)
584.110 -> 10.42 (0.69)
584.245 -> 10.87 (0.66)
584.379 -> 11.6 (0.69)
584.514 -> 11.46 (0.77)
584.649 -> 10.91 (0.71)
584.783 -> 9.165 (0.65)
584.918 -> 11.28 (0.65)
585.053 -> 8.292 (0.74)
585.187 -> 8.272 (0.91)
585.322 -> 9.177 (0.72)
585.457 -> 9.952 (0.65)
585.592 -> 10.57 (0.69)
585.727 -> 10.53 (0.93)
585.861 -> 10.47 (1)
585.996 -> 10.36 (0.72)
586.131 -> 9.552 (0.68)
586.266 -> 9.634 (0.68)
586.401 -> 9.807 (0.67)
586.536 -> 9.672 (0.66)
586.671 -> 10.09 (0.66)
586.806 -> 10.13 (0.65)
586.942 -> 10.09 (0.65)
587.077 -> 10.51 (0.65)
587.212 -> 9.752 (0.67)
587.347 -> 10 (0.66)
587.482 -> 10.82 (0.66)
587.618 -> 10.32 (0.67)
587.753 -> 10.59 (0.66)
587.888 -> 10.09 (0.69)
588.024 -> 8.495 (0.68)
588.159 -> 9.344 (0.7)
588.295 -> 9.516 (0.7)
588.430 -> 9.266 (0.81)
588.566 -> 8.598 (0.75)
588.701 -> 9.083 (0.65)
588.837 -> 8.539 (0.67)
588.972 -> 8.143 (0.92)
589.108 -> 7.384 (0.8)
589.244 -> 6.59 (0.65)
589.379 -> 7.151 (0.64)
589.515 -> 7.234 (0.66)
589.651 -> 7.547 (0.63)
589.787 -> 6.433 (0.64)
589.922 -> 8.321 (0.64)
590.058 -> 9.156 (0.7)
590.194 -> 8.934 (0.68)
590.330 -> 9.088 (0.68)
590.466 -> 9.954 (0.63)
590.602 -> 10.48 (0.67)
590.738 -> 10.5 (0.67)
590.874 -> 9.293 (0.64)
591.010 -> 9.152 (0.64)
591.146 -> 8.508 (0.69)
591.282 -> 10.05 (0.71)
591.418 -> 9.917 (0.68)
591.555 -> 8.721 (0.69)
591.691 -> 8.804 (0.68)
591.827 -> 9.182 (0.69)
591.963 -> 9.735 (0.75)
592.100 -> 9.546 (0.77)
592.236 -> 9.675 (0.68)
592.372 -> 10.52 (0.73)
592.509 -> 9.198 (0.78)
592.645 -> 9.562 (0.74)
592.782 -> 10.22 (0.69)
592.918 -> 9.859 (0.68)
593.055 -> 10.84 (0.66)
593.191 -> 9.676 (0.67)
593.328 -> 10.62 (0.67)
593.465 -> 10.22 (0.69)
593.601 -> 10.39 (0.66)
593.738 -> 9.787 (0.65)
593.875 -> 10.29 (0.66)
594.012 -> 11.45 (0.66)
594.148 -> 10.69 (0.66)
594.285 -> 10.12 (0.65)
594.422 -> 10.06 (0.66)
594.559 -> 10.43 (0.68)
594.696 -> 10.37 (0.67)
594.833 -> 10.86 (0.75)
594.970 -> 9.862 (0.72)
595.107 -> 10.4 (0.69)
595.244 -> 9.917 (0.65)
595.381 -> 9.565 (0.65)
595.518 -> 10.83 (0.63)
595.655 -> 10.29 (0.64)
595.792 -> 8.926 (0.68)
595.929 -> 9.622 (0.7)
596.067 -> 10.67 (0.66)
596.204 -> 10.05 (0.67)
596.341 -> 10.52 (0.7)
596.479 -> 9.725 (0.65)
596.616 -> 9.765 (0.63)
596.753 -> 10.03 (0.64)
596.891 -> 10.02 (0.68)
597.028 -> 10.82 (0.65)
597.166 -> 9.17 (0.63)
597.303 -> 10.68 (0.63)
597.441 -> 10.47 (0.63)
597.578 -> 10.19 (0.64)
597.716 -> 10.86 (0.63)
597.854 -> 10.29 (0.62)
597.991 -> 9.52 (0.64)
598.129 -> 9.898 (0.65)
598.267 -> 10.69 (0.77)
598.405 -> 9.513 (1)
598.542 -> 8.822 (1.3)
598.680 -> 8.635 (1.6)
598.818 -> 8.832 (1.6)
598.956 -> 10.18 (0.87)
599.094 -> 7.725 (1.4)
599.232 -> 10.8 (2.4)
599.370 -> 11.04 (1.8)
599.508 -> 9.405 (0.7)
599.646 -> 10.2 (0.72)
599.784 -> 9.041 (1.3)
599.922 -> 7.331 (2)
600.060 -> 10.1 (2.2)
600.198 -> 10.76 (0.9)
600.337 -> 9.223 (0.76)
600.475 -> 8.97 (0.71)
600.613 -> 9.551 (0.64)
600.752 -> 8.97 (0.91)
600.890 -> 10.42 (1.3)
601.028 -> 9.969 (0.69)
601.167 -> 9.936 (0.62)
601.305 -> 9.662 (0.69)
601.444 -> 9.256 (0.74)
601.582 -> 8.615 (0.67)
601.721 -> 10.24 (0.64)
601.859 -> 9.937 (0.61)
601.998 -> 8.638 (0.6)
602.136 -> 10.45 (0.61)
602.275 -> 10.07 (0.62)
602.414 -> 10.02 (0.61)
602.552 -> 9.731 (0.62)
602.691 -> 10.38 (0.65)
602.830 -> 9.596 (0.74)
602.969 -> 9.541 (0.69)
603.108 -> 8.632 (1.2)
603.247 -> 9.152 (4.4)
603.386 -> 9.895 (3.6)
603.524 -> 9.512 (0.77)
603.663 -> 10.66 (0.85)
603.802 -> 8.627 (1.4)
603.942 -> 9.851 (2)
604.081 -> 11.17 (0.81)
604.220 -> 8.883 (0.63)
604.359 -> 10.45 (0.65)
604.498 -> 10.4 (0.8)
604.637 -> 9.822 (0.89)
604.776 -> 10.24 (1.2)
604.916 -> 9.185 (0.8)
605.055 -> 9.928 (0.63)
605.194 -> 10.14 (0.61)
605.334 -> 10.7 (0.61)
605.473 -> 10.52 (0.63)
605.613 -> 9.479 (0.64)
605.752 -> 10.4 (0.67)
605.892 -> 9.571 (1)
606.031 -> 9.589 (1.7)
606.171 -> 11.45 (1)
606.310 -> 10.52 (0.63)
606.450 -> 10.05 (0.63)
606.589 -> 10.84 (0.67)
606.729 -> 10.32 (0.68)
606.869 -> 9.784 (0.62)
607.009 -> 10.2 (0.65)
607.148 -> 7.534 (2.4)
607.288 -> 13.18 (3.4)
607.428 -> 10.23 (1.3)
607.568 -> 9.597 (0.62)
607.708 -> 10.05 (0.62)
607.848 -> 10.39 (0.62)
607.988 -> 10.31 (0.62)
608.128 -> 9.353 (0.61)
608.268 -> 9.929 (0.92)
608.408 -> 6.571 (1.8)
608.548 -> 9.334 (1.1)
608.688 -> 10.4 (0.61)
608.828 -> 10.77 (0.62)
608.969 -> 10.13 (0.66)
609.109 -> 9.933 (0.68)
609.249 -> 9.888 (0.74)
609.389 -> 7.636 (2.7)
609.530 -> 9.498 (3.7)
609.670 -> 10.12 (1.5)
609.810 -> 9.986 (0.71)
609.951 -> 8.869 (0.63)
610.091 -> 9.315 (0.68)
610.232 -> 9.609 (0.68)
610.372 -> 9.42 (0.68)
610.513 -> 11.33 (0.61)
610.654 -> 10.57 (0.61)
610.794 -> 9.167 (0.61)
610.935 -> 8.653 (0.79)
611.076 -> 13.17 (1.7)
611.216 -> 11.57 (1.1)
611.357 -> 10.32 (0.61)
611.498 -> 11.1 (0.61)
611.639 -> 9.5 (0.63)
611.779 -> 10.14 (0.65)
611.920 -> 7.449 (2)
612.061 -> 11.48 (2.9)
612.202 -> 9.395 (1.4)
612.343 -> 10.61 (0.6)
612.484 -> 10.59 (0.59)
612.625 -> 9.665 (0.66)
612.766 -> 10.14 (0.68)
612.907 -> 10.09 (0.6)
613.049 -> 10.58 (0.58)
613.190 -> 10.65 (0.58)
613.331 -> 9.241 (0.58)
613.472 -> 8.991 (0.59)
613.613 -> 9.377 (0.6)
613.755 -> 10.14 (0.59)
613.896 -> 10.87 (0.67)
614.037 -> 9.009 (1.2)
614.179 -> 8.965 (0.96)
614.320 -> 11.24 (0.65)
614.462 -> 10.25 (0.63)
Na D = 0.44 nm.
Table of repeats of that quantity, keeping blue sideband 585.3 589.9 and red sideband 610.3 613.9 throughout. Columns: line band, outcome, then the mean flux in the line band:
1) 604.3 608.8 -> -0.03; 10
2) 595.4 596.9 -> -0.07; 10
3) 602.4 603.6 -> 0.03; 9.6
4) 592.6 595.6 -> -0.25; 10.3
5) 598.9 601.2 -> 0.02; 9.62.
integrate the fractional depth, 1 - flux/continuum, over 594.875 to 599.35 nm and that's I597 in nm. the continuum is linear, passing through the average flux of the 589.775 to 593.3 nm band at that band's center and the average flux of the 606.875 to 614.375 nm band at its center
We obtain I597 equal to -0.14 nm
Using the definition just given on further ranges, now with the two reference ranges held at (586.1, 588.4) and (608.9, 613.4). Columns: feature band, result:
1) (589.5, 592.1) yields 0.23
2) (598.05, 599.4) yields 0.05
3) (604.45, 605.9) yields -0.01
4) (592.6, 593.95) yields -0.03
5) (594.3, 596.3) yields -0.04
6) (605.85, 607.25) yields -0.01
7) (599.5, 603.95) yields 0.17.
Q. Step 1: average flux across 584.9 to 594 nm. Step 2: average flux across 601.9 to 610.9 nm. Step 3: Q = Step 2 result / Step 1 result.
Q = 1.04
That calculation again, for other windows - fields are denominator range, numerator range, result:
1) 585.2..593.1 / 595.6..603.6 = 1.04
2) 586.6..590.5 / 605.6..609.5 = 1.10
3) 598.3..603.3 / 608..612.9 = 1.03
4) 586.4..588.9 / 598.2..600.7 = 0.98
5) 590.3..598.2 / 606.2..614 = 1.00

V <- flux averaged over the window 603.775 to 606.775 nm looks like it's 10.1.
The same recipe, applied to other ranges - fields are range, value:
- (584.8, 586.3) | 9.81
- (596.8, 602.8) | 9.74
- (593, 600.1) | 10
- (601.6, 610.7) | 9.88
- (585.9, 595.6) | 9.58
